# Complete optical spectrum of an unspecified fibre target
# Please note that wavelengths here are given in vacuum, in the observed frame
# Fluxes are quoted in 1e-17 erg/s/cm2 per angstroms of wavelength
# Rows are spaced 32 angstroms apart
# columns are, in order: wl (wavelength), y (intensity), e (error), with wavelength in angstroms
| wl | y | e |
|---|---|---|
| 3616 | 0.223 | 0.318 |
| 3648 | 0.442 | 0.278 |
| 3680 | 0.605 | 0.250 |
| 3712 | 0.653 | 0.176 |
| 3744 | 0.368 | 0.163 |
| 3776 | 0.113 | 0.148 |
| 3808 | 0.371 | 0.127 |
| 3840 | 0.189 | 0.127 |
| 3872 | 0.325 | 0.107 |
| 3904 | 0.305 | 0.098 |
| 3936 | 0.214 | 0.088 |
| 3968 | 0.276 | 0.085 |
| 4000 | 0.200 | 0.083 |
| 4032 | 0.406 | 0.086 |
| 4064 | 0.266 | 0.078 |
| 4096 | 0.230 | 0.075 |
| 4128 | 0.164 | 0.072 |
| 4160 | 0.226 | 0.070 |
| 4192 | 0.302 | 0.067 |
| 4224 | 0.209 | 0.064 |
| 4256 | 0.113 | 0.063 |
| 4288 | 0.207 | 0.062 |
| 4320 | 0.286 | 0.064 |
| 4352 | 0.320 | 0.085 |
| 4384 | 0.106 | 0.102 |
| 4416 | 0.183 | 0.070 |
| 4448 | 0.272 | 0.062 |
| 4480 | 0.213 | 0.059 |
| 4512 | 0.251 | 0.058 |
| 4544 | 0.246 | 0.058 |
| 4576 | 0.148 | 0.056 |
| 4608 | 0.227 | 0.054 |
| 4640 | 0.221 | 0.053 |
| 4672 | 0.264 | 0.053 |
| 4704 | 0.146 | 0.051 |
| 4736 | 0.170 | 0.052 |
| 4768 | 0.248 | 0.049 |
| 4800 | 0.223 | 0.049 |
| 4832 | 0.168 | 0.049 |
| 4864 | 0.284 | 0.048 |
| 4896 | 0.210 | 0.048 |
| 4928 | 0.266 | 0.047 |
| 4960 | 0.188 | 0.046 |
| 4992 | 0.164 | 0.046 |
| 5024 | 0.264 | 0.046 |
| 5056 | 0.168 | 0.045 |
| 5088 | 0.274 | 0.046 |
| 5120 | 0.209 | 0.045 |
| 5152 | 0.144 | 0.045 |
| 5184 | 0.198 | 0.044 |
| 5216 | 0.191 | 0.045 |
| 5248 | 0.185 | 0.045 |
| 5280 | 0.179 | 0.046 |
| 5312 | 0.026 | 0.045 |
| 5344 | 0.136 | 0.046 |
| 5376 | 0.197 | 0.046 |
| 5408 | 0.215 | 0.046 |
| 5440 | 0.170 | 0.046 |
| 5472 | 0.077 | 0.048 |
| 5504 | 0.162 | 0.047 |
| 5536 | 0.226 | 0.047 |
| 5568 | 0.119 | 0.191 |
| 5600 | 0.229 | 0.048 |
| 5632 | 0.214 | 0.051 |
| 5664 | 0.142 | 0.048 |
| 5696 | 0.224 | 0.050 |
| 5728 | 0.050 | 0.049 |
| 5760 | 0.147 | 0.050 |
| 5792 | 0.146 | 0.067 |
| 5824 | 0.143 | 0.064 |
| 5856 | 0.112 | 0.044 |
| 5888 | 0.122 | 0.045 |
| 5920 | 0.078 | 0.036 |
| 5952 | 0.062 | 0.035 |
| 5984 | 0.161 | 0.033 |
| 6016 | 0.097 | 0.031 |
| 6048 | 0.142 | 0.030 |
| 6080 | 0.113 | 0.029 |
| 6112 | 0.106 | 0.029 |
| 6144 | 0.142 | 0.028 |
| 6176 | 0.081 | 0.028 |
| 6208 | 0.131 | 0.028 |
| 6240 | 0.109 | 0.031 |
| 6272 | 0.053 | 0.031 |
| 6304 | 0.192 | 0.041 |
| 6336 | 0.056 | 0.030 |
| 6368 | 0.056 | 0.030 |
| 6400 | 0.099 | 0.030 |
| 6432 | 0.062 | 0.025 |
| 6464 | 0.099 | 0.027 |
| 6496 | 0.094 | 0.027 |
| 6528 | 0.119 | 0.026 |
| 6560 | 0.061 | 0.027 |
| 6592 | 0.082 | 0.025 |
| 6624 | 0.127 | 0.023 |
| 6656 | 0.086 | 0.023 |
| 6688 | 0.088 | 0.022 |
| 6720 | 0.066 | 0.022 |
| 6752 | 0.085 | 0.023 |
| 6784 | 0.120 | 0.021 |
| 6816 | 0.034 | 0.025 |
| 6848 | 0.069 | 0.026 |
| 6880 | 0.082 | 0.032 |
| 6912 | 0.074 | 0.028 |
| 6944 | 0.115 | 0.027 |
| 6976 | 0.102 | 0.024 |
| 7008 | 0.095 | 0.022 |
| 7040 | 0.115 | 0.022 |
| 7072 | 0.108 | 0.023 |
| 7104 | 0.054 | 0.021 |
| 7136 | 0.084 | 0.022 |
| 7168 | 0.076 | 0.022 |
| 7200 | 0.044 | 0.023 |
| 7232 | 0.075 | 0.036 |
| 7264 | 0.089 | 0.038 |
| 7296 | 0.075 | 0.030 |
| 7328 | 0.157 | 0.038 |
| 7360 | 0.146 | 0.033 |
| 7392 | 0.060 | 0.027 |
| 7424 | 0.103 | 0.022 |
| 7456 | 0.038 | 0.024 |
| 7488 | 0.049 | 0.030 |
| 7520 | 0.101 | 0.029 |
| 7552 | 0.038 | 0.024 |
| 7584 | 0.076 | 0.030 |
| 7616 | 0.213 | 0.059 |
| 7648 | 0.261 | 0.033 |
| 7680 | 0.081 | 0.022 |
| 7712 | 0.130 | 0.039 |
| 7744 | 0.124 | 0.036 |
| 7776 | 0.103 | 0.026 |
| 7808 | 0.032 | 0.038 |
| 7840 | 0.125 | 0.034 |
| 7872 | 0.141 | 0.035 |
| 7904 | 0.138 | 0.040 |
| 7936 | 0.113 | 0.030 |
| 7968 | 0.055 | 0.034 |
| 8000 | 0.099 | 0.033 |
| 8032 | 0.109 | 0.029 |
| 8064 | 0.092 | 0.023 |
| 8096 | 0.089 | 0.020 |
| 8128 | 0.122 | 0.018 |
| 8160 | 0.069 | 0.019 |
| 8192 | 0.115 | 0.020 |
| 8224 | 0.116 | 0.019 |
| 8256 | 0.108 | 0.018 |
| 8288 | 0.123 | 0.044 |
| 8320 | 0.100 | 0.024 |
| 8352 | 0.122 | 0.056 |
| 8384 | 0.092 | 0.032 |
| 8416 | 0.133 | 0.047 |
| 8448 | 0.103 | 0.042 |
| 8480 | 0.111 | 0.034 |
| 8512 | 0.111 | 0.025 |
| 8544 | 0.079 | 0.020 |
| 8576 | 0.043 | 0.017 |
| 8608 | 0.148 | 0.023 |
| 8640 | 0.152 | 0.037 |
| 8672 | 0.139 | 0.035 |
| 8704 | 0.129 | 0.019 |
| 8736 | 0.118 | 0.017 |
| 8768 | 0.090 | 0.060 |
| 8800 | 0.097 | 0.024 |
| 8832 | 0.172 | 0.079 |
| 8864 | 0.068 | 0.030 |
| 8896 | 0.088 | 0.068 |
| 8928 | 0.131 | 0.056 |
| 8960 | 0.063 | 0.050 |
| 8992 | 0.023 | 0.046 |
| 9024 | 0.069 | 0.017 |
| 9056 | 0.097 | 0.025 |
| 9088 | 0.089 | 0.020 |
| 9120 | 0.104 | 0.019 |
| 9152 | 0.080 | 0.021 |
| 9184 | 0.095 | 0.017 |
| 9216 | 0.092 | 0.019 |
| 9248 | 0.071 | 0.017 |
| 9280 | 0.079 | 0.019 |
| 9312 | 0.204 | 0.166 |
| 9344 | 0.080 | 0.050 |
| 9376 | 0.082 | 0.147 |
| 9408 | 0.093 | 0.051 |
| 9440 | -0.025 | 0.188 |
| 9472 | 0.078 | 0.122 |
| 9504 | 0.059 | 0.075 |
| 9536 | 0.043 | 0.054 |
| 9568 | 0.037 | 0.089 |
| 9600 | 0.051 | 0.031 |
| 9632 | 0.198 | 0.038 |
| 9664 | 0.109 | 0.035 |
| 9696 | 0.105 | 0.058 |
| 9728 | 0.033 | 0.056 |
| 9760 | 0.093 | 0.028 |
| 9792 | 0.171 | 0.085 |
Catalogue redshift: 1.047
